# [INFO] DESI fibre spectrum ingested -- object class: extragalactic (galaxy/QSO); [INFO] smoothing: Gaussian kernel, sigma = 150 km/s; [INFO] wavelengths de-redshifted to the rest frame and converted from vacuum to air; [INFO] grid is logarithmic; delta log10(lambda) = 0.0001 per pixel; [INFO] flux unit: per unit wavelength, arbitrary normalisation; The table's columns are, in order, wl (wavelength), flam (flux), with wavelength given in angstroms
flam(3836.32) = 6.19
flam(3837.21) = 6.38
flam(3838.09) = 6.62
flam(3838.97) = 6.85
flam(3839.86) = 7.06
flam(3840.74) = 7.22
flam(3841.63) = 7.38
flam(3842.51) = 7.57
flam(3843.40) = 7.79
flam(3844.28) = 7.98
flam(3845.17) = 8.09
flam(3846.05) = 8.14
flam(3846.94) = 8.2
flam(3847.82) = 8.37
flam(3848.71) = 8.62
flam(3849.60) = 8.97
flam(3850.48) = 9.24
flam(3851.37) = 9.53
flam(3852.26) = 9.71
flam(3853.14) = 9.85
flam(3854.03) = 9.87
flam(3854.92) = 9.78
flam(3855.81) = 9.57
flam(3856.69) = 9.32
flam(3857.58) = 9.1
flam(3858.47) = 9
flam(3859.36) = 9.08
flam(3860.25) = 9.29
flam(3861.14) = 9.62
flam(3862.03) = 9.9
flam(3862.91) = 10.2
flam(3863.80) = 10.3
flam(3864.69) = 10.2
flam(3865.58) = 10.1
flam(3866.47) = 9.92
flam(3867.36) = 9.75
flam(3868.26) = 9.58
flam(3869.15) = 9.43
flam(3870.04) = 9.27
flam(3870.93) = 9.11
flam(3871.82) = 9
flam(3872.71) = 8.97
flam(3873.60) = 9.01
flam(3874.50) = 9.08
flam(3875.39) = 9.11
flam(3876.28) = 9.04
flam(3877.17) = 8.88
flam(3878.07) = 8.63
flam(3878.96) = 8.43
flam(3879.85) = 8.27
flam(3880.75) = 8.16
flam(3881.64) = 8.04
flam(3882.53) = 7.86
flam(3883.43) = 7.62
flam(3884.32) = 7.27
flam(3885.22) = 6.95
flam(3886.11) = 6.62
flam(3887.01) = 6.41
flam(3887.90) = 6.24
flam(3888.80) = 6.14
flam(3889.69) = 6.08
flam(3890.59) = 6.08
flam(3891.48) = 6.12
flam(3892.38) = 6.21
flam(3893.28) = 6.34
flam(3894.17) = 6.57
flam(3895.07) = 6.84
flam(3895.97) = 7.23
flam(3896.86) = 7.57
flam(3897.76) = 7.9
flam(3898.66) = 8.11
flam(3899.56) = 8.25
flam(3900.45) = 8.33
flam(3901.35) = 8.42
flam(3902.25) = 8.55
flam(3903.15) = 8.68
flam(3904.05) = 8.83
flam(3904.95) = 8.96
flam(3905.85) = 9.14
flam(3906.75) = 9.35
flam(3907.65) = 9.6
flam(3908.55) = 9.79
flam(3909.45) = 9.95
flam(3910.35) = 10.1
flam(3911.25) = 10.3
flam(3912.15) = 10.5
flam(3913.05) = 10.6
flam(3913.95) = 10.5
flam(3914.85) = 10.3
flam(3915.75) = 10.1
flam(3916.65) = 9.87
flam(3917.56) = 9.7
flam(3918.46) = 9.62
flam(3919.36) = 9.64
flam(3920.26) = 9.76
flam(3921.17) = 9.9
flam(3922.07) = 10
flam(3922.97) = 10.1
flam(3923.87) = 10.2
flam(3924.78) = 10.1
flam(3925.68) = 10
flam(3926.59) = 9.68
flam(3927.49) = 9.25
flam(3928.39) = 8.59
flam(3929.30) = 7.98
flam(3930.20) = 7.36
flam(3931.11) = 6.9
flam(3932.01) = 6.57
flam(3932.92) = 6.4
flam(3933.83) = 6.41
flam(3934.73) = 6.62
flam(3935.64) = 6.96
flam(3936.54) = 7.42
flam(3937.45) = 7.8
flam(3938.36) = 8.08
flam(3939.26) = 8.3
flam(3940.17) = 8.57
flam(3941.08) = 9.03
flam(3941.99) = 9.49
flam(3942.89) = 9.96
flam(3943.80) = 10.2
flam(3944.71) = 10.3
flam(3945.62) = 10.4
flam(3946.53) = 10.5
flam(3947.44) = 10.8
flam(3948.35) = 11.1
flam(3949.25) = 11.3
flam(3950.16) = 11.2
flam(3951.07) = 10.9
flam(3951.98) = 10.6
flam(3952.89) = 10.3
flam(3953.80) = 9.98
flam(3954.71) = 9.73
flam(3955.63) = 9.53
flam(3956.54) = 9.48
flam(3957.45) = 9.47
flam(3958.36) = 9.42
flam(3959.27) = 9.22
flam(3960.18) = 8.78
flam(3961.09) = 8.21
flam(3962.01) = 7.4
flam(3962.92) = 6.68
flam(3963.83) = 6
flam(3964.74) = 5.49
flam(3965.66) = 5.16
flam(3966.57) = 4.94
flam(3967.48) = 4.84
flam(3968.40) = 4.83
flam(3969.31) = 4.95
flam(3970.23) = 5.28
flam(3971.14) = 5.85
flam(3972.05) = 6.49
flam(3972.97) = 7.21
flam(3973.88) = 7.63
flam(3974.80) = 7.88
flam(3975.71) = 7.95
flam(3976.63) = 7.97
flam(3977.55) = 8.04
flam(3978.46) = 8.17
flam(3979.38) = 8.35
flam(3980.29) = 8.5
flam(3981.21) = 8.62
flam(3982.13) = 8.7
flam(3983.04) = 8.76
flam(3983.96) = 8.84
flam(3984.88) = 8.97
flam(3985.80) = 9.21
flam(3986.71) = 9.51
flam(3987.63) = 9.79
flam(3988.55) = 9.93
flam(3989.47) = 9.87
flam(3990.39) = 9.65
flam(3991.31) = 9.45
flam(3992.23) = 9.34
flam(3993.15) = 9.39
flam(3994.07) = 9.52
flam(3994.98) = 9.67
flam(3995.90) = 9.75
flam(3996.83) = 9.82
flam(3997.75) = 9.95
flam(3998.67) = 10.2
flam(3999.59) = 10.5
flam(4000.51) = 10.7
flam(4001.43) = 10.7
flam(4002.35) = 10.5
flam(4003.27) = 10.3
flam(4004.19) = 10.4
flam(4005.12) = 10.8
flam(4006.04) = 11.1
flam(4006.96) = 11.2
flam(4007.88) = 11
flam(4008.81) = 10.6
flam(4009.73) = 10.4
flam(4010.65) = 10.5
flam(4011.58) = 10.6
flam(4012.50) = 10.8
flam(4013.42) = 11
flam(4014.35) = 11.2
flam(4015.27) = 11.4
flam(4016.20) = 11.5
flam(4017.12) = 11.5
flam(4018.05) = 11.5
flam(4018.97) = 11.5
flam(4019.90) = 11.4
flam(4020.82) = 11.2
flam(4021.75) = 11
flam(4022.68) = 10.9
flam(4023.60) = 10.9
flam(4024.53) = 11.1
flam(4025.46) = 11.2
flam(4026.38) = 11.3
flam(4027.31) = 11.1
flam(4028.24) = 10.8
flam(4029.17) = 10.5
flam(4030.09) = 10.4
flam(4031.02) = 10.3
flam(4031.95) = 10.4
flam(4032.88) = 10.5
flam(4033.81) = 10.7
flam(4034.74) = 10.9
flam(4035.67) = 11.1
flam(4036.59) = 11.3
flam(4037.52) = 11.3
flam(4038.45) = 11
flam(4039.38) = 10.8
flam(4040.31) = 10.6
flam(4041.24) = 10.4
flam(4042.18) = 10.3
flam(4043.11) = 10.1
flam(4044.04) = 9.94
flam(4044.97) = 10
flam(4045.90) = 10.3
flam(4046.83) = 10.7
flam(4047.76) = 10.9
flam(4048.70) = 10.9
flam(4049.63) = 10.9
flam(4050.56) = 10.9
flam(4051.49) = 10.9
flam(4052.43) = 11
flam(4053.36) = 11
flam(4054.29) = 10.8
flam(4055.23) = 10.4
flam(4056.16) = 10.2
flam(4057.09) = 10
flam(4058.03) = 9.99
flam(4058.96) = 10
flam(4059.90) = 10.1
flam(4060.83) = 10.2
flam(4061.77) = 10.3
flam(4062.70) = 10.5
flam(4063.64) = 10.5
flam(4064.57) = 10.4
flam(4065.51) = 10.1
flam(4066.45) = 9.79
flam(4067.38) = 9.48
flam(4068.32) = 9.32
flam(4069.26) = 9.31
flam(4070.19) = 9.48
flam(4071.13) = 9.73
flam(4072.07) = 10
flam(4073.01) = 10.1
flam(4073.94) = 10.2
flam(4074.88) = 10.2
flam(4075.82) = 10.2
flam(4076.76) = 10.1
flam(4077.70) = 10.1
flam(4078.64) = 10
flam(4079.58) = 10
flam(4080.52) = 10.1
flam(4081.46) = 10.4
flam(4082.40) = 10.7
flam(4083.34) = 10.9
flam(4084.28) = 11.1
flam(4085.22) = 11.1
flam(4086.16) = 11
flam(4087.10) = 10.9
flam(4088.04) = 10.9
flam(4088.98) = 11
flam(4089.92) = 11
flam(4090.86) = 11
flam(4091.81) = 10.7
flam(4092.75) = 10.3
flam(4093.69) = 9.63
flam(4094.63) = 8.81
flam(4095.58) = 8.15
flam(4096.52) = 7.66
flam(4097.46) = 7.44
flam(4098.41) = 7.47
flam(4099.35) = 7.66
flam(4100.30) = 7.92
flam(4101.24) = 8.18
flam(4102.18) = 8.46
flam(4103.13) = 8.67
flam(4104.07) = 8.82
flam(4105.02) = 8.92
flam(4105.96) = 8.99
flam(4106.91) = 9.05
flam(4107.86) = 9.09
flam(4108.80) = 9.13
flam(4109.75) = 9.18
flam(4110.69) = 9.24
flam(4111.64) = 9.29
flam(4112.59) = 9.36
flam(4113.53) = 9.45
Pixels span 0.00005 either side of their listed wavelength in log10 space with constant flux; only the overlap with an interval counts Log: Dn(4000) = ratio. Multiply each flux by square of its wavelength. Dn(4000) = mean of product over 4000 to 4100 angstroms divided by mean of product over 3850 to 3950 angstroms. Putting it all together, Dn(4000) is 1.3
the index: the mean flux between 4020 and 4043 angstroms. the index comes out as 10.8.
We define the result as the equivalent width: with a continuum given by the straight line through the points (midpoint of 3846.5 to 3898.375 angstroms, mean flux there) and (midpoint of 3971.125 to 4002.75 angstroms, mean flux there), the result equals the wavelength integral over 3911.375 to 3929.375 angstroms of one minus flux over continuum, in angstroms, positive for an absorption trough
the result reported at -2.4 angstroms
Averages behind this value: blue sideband 8.47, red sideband 9.06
